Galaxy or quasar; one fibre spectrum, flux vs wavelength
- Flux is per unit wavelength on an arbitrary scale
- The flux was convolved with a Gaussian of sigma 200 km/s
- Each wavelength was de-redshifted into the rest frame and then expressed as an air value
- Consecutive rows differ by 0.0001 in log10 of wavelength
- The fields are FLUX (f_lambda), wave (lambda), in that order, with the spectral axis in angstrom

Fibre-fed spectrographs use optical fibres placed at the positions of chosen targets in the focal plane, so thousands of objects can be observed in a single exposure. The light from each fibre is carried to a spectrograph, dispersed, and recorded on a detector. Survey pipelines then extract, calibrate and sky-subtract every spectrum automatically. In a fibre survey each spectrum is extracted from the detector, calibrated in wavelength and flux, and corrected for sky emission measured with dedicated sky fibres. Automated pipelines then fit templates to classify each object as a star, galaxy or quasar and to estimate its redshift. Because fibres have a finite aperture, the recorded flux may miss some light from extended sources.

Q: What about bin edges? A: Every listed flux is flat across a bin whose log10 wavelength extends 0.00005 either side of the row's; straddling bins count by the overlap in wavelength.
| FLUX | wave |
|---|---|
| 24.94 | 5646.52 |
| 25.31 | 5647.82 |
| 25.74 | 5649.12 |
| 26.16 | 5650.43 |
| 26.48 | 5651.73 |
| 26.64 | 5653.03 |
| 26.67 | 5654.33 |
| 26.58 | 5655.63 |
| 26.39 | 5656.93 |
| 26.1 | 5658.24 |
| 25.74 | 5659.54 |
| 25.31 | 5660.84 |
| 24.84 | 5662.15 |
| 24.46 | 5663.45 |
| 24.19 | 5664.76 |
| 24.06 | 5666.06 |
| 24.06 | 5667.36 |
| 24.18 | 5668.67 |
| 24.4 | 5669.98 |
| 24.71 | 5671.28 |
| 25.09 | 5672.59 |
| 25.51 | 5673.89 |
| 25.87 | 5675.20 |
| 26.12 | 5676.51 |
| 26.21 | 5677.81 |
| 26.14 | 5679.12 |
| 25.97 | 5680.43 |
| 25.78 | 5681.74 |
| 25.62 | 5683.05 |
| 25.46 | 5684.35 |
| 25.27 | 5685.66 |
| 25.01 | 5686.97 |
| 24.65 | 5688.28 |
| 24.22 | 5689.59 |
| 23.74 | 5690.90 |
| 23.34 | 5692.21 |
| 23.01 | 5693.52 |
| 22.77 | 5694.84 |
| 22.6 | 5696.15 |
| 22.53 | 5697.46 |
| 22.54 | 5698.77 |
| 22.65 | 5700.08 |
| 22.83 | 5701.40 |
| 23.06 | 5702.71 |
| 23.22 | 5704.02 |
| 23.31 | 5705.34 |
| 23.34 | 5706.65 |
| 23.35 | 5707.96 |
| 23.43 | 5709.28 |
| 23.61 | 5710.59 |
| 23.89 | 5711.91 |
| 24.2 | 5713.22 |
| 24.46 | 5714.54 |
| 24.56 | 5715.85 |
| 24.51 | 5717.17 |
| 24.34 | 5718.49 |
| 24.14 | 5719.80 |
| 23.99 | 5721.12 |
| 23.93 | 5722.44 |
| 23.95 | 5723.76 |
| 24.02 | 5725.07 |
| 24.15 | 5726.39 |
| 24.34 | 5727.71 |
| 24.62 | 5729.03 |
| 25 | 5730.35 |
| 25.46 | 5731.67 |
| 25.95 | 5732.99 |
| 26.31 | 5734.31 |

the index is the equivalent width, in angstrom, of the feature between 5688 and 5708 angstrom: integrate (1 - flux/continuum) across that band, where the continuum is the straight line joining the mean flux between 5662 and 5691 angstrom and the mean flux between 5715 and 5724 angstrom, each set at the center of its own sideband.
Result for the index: 1.2 angstrom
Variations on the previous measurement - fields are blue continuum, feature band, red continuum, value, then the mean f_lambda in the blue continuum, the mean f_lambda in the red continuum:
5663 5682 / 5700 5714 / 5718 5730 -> 0.6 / 25.1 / 24.2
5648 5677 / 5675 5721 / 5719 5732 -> 1.2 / 25.4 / 24.3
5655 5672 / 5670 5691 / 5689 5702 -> -1.2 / 25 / 23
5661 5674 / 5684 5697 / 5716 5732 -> 0.3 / 24.5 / 24.3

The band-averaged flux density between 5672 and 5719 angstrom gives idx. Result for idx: 24.2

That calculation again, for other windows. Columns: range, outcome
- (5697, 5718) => 23.5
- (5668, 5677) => 25.1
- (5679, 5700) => 24.2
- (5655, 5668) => 25.2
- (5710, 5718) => 24.2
